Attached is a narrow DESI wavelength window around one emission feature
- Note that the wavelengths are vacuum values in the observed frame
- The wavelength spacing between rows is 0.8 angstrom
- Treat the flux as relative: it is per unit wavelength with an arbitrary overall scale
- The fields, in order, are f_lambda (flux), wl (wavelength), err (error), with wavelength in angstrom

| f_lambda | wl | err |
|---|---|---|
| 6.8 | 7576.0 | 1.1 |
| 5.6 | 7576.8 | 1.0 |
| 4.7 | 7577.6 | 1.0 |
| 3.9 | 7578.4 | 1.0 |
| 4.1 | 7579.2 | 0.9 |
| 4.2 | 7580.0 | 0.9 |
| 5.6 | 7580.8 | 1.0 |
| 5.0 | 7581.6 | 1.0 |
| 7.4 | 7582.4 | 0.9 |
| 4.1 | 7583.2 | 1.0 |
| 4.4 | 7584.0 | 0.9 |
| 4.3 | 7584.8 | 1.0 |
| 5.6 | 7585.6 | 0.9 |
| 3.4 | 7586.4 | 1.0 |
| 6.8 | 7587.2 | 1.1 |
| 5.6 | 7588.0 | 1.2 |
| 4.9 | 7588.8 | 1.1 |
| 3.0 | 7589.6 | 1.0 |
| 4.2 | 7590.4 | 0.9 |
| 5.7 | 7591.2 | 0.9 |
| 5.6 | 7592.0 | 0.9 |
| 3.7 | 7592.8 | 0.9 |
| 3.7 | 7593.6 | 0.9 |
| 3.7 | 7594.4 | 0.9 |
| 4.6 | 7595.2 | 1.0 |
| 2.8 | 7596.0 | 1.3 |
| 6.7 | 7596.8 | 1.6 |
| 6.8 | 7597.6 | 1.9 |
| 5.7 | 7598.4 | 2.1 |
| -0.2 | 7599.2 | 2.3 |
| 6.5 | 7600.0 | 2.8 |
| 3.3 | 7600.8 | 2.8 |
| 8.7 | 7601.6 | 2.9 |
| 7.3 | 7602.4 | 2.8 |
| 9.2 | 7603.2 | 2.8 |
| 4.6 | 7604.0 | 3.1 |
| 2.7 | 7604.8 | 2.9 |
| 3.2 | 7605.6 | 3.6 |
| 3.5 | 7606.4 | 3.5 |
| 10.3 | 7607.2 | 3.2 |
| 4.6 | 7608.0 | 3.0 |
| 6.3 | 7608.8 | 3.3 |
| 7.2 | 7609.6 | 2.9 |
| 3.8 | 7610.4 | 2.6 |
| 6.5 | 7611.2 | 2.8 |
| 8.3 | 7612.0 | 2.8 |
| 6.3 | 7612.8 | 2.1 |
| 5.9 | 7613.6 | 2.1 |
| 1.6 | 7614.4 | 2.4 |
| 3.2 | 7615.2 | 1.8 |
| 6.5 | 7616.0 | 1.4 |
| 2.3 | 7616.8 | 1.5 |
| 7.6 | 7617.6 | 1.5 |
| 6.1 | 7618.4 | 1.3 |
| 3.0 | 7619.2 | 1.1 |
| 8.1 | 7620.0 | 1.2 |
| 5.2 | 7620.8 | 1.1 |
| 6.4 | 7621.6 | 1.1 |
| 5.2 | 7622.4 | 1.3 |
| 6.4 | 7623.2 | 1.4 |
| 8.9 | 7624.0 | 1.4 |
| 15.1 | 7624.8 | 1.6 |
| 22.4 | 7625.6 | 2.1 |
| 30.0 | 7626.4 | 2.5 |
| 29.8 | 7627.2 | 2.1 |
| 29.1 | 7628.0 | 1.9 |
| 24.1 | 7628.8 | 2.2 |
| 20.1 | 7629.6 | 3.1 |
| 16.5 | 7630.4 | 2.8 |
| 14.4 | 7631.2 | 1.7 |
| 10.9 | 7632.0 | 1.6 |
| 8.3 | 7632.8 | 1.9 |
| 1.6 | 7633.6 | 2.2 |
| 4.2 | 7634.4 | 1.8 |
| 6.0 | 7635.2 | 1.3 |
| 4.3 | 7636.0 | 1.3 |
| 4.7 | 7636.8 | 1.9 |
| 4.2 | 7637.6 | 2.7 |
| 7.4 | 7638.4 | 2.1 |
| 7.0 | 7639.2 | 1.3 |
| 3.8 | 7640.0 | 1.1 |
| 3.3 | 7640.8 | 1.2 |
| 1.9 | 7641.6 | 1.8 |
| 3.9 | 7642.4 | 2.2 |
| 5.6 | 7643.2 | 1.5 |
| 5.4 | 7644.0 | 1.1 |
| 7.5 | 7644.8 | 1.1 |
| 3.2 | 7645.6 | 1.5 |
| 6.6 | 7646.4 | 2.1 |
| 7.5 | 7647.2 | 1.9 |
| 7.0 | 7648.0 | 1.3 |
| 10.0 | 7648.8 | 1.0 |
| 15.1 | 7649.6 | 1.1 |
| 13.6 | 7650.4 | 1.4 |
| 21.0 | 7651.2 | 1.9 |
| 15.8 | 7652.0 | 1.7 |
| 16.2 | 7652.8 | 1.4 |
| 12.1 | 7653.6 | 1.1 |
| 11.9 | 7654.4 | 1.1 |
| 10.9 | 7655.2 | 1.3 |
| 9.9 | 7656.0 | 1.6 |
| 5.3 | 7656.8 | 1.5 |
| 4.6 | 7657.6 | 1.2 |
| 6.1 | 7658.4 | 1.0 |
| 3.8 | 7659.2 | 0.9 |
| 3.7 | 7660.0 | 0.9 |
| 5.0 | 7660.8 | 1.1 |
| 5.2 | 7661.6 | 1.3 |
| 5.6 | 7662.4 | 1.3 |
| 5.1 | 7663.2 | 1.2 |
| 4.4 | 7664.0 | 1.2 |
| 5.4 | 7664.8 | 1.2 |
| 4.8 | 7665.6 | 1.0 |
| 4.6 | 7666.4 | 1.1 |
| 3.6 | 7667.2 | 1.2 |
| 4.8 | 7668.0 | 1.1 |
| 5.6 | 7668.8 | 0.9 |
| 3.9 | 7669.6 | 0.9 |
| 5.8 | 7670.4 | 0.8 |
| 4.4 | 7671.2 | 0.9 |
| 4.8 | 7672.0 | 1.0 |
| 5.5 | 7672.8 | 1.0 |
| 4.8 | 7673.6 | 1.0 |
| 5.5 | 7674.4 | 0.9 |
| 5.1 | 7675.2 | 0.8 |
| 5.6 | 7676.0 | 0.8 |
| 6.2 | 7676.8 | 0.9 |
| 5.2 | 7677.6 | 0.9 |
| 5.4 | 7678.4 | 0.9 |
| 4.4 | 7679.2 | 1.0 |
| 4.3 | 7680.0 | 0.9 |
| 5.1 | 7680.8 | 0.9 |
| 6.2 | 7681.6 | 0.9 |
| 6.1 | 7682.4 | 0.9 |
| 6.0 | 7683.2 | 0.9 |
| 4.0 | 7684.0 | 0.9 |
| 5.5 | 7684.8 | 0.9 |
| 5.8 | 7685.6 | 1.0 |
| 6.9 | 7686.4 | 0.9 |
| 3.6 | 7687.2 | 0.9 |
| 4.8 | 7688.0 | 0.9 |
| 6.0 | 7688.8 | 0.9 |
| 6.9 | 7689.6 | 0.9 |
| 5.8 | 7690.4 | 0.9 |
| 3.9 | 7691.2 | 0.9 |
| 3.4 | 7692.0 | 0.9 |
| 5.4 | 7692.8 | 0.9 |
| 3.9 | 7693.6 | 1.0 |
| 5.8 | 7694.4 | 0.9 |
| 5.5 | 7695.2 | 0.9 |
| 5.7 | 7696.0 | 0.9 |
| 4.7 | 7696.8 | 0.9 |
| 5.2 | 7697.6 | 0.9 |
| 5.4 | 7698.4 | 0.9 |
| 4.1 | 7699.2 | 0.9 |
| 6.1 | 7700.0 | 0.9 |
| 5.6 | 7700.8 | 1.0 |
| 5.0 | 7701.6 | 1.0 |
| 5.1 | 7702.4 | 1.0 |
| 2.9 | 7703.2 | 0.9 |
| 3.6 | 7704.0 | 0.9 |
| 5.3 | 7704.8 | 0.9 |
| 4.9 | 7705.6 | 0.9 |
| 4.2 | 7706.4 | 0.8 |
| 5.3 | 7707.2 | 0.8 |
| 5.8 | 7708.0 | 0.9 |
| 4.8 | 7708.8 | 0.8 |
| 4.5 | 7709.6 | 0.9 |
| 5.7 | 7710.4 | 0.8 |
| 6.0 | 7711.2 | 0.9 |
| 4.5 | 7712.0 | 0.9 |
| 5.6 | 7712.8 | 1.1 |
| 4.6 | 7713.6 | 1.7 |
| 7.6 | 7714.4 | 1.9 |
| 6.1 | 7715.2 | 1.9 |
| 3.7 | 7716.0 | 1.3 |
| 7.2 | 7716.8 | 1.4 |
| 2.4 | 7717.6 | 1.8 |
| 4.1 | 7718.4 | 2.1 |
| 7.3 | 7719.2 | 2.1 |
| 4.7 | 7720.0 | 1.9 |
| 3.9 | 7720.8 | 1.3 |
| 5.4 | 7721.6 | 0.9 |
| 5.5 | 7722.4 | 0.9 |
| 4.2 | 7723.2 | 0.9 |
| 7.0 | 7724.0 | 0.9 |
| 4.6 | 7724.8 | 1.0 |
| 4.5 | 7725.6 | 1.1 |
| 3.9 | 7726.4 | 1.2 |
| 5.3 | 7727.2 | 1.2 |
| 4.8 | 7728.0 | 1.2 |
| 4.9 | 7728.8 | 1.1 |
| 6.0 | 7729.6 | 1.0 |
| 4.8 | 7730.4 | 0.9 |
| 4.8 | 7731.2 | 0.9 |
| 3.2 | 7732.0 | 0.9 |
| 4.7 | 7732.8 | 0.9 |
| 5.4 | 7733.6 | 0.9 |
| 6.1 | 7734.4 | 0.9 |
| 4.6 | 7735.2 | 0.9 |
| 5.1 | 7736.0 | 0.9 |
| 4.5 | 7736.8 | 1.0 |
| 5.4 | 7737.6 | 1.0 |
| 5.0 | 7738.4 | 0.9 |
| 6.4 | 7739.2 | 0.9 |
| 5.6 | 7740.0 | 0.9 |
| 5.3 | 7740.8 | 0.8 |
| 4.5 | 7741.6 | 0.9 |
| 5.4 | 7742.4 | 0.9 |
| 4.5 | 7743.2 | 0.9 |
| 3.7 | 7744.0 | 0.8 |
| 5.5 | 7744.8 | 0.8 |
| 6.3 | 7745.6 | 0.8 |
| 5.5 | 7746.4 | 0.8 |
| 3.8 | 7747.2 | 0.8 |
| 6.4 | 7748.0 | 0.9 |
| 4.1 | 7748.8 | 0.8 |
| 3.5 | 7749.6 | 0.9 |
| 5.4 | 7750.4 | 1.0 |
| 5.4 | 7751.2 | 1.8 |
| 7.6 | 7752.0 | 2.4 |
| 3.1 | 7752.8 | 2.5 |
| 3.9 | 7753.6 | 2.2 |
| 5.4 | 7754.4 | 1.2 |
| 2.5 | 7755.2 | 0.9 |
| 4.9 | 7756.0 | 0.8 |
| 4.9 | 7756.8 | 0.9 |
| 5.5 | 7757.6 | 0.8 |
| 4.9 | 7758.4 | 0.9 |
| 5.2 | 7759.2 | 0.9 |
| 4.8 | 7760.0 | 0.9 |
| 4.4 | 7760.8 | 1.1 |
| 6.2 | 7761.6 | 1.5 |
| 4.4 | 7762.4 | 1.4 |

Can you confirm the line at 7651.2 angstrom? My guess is [N II] 6583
